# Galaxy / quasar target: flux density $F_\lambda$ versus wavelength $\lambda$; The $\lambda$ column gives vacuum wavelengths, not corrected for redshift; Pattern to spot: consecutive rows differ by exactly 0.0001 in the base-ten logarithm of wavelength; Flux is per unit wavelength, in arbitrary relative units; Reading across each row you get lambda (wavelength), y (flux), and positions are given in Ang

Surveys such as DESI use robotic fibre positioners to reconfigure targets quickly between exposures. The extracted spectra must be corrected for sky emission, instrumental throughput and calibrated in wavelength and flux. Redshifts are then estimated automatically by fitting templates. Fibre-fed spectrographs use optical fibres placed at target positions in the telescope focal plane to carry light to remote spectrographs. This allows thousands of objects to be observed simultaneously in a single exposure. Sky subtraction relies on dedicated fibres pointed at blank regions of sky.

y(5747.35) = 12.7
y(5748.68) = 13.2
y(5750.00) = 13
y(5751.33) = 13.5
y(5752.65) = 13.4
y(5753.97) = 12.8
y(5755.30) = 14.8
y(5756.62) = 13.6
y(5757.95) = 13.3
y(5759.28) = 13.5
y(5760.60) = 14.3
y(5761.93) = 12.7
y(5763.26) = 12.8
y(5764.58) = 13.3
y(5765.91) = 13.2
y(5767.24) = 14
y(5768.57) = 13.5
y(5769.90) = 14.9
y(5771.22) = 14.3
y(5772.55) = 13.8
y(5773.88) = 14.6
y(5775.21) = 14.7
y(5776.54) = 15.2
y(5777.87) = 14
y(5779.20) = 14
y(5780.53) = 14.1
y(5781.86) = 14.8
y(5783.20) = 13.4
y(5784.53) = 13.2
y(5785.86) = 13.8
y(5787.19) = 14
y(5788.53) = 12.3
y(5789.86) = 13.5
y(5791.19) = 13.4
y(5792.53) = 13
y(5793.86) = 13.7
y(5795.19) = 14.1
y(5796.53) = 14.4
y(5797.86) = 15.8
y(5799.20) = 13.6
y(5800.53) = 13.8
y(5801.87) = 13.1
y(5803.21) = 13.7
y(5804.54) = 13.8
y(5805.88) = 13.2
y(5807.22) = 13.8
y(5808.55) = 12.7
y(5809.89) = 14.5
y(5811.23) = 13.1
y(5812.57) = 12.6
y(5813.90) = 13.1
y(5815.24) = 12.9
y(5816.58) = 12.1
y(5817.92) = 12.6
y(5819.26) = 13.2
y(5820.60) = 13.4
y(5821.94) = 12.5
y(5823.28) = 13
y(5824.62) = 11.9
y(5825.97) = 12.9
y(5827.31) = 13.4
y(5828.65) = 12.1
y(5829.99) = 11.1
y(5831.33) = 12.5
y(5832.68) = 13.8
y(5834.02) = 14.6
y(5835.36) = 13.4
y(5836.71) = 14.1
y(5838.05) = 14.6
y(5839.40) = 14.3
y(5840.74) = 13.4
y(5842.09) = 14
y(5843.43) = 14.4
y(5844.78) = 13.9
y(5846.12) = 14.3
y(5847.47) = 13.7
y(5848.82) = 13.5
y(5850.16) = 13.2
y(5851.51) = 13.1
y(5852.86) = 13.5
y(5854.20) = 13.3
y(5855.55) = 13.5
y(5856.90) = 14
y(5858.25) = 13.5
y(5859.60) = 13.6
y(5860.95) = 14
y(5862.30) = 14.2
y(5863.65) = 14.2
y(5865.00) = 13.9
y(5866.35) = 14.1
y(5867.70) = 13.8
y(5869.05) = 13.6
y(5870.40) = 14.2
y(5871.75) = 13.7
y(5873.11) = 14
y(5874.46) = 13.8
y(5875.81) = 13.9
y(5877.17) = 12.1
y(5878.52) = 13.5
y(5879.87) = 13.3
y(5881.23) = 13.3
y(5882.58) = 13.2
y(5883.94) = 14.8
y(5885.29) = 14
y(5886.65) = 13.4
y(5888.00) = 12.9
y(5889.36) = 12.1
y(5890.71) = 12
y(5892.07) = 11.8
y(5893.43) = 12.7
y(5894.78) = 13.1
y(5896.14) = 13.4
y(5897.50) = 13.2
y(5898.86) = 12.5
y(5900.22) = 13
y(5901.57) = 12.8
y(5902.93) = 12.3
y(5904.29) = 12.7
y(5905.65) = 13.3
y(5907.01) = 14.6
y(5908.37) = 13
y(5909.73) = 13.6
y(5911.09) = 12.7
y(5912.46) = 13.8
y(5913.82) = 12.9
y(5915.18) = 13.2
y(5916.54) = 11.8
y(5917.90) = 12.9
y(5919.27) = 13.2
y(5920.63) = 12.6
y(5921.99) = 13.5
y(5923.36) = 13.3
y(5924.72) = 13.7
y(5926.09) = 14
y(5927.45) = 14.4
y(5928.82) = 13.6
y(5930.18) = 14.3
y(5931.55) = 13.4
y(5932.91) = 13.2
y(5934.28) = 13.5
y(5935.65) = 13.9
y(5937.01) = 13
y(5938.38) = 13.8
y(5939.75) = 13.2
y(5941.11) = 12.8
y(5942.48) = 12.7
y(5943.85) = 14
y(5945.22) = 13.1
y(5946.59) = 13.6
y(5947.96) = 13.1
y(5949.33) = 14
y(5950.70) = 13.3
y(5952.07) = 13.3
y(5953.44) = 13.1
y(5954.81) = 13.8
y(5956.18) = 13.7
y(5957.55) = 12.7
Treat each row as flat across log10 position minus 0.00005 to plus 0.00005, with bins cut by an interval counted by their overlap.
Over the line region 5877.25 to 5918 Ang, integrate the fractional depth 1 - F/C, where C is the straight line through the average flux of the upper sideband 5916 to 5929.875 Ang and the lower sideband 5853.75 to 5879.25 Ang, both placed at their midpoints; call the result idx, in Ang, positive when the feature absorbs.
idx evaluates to 1.4 Ang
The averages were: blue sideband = 13.7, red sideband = 13.3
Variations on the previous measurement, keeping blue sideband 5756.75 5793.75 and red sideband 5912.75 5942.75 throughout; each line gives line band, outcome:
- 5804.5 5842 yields 1.26 Ang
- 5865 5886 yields -0.34 Ang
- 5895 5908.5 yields 0.32 Ang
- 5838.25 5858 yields -0.27 Ang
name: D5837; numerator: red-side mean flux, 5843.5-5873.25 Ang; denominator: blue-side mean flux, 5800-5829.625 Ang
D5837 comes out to 1.1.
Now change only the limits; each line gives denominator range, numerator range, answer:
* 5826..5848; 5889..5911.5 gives 0.95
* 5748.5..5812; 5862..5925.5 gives 0.97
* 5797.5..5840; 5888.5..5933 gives 0.99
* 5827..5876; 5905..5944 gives 0.98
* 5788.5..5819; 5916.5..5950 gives 1.00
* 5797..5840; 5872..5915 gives 0.99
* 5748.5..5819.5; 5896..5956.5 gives 0.98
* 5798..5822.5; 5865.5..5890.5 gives 1.02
